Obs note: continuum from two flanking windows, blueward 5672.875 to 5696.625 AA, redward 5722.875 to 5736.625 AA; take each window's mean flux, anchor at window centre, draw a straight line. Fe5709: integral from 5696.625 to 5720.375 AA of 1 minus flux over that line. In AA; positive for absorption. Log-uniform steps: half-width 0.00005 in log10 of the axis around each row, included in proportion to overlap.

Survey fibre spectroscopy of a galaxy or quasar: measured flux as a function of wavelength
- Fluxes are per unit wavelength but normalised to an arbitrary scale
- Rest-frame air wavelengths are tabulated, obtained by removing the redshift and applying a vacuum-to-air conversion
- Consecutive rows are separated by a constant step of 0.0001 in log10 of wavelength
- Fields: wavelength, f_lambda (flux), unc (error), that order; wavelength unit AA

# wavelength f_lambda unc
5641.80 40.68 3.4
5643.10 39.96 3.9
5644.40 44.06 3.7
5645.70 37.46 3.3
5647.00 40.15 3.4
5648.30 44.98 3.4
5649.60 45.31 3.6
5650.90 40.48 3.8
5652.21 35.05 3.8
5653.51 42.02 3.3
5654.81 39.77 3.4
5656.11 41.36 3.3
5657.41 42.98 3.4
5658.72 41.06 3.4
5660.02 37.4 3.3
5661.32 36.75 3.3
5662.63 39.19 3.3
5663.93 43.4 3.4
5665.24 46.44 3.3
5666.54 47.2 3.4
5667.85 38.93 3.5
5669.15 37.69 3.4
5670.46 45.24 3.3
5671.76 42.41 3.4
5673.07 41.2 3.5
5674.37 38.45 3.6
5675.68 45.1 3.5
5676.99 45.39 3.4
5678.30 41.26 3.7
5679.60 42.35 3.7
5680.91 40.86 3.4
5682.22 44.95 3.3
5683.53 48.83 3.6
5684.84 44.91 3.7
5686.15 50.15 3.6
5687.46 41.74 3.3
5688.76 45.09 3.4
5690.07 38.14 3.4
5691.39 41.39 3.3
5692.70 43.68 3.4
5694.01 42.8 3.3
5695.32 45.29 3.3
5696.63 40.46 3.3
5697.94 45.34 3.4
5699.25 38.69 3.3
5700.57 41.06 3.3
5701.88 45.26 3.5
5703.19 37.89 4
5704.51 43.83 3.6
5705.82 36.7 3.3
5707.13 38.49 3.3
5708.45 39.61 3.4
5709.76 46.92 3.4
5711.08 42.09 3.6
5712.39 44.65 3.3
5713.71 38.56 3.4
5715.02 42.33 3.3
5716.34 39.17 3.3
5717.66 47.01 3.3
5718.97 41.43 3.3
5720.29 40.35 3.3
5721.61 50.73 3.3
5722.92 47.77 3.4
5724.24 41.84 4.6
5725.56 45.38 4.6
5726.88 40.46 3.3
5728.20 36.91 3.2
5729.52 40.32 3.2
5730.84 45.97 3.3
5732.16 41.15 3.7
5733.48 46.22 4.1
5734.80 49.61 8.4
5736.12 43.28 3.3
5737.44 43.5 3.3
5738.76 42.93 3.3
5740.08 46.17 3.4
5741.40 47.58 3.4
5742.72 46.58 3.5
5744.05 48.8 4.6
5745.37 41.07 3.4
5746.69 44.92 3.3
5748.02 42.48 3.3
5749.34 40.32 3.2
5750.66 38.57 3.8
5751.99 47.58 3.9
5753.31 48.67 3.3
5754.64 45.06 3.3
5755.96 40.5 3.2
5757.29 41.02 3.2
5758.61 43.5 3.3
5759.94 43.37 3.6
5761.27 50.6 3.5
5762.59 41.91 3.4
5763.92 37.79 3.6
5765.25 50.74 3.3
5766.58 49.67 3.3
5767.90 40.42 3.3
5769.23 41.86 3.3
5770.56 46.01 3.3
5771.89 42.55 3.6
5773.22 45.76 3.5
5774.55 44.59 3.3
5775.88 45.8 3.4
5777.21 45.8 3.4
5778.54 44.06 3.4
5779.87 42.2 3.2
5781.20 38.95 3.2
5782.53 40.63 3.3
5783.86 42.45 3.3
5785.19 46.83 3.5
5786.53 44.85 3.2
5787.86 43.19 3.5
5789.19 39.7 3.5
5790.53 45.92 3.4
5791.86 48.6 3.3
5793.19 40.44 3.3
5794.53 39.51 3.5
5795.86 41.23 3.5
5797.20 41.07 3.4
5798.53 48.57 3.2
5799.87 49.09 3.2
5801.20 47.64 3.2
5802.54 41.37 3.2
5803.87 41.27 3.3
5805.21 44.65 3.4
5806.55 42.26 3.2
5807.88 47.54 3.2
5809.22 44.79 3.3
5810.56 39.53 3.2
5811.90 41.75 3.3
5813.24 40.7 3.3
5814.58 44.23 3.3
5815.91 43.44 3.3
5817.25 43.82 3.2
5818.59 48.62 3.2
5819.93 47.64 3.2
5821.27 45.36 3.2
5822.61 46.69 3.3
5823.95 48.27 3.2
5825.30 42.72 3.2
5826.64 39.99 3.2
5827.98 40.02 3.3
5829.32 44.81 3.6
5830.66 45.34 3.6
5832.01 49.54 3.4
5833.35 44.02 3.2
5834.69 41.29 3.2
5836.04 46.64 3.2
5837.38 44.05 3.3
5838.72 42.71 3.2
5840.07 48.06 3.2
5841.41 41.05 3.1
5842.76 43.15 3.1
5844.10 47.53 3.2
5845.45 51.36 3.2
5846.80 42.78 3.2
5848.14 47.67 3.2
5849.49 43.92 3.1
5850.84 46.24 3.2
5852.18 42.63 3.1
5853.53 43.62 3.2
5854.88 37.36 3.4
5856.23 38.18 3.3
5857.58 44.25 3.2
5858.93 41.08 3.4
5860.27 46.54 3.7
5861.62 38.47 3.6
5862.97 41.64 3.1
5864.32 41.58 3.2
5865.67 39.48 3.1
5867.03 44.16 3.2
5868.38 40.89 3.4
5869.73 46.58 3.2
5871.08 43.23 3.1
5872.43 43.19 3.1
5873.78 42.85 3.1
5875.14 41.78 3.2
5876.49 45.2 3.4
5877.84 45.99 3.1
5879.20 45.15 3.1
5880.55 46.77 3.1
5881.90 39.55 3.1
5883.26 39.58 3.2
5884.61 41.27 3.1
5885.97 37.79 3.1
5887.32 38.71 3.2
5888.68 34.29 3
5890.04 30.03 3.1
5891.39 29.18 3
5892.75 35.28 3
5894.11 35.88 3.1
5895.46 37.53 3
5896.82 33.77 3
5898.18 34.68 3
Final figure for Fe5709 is 0.9 AA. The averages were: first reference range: 43.4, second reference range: 43.3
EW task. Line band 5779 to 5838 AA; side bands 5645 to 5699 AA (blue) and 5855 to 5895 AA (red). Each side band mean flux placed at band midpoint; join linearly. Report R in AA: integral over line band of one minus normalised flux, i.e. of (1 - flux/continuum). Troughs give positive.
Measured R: -4.0 AA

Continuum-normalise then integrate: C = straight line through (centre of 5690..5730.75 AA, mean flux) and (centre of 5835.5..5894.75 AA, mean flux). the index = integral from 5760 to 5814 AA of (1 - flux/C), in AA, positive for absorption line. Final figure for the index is -2.2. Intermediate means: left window 42.2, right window 42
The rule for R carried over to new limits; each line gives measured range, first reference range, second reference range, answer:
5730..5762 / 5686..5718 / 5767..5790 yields -1.3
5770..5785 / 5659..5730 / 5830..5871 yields -0.2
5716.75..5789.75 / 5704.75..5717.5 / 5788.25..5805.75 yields -2.5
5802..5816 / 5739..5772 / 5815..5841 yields 0.6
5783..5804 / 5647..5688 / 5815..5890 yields -0.4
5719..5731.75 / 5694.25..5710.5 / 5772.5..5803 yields -0.3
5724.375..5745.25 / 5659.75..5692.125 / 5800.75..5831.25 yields -0.5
